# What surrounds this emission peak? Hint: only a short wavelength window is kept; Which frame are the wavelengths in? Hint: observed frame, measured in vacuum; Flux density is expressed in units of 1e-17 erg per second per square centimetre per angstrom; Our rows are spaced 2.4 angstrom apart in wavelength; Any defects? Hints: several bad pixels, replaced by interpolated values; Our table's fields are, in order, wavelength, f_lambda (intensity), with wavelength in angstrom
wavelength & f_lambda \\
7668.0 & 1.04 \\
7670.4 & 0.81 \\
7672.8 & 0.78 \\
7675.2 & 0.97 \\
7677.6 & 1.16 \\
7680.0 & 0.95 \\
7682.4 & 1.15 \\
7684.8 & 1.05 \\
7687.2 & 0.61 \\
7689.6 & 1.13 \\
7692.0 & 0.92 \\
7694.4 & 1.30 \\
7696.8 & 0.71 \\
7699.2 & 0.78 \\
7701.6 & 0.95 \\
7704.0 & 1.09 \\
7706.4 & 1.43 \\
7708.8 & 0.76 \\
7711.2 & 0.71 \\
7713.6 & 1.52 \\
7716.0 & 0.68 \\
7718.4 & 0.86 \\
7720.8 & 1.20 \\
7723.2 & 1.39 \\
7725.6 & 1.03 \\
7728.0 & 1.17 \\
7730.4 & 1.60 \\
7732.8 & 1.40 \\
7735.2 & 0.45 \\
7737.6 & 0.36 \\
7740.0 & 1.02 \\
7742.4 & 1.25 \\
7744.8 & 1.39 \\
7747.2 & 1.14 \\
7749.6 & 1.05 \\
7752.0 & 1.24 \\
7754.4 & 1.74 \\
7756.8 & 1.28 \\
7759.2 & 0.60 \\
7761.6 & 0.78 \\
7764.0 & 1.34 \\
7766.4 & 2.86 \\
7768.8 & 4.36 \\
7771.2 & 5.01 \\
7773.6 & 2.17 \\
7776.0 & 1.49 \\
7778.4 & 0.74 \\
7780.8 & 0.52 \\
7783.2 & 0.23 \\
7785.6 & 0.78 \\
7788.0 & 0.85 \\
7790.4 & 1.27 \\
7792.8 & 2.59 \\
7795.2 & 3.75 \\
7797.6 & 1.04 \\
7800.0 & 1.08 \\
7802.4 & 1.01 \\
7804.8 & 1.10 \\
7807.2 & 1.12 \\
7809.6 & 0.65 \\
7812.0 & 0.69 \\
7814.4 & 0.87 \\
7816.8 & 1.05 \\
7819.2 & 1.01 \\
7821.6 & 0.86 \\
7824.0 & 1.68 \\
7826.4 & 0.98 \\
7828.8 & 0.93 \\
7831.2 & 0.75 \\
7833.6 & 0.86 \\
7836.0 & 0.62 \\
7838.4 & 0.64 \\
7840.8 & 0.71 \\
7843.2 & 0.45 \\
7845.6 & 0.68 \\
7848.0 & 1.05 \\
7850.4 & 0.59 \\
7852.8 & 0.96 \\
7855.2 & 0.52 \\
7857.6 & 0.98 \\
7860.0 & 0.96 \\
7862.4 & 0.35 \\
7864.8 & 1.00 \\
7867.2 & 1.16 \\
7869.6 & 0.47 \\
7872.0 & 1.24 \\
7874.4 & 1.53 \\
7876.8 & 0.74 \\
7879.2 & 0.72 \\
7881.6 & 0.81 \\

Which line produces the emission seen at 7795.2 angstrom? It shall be [N II] 6583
